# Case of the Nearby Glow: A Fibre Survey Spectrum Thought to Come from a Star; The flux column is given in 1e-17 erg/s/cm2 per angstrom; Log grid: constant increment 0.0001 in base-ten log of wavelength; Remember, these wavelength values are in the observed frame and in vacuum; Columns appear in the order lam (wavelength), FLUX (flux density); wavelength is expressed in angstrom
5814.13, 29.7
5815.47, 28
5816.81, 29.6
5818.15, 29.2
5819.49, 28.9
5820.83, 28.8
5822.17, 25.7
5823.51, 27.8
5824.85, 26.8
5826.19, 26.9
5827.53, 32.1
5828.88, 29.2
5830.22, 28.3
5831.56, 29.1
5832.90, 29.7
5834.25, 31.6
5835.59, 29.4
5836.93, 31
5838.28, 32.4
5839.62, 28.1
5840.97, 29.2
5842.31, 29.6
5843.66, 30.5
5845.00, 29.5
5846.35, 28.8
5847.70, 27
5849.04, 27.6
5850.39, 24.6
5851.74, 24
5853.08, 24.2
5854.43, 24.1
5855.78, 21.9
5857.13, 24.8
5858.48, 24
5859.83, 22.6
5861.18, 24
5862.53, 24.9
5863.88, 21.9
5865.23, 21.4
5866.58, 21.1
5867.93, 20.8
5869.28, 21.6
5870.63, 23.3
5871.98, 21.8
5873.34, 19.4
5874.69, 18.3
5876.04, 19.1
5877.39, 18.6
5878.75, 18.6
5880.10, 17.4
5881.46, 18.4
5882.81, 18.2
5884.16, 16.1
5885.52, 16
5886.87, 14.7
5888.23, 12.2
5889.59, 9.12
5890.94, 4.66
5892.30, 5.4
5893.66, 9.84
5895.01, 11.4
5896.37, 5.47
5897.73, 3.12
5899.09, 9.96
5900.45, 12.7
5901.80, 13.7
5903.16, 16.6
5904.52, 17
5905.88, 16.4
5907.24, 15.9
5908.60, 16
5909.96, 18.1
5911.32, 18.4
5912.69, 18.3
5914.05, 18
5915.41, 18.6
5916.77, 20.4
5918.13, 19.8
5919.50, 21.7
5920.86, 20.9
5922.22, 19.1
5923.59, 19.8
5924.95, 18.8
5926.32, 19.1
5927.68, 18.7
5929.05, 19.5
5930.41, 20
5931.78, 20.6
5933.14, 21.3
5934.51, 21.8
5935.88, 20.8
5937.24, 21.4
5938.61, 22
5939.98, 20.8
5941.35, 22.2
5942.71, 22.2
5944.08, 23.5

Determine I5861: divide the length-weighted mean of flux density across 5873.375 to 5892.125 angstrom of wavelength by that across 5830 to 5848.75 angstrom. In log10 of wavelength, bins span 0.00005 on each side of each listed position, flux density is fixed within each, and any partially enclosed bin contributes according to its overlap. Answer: 0.52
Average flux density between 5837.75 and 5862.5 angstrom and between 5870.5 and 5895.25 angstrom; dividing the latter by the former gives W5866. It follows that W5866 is 0.58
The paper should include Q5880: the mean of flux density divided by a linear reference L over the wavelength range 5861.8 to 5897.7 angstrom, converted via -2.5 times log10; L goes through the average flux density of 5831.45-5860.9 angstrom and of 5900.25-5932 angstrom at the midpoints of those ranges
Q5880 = 0.39 mag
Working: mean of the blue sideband 27.4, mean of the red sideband 18.3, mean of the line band 16.3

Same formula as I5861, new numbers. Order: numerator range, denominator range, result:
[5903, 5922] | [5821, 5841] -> 0.63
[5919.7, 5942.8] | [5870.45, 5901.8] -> 1.47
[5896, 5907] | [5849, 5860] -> 0.51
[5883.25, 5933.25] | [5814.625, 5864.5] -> 0.57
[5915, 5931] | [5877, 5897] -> 1.52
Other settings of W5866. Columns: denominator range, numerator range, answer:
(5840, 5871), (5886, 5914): 0.51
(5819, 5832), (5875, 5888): 0.61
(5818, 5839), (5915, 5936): 0.69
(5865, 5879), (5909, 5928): 0.94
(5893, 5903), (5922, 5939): 2.06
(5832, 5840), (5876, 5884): 0.60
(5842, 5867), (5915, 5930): 0.79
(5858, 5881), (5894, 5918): 0.70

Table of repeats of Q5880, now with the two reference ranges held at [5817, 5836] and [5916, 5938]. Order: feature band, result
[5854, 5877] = 0.16 mag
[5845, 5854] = 0.03 mag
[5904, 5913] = 0.26 mag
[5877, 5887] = 0.36 mag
